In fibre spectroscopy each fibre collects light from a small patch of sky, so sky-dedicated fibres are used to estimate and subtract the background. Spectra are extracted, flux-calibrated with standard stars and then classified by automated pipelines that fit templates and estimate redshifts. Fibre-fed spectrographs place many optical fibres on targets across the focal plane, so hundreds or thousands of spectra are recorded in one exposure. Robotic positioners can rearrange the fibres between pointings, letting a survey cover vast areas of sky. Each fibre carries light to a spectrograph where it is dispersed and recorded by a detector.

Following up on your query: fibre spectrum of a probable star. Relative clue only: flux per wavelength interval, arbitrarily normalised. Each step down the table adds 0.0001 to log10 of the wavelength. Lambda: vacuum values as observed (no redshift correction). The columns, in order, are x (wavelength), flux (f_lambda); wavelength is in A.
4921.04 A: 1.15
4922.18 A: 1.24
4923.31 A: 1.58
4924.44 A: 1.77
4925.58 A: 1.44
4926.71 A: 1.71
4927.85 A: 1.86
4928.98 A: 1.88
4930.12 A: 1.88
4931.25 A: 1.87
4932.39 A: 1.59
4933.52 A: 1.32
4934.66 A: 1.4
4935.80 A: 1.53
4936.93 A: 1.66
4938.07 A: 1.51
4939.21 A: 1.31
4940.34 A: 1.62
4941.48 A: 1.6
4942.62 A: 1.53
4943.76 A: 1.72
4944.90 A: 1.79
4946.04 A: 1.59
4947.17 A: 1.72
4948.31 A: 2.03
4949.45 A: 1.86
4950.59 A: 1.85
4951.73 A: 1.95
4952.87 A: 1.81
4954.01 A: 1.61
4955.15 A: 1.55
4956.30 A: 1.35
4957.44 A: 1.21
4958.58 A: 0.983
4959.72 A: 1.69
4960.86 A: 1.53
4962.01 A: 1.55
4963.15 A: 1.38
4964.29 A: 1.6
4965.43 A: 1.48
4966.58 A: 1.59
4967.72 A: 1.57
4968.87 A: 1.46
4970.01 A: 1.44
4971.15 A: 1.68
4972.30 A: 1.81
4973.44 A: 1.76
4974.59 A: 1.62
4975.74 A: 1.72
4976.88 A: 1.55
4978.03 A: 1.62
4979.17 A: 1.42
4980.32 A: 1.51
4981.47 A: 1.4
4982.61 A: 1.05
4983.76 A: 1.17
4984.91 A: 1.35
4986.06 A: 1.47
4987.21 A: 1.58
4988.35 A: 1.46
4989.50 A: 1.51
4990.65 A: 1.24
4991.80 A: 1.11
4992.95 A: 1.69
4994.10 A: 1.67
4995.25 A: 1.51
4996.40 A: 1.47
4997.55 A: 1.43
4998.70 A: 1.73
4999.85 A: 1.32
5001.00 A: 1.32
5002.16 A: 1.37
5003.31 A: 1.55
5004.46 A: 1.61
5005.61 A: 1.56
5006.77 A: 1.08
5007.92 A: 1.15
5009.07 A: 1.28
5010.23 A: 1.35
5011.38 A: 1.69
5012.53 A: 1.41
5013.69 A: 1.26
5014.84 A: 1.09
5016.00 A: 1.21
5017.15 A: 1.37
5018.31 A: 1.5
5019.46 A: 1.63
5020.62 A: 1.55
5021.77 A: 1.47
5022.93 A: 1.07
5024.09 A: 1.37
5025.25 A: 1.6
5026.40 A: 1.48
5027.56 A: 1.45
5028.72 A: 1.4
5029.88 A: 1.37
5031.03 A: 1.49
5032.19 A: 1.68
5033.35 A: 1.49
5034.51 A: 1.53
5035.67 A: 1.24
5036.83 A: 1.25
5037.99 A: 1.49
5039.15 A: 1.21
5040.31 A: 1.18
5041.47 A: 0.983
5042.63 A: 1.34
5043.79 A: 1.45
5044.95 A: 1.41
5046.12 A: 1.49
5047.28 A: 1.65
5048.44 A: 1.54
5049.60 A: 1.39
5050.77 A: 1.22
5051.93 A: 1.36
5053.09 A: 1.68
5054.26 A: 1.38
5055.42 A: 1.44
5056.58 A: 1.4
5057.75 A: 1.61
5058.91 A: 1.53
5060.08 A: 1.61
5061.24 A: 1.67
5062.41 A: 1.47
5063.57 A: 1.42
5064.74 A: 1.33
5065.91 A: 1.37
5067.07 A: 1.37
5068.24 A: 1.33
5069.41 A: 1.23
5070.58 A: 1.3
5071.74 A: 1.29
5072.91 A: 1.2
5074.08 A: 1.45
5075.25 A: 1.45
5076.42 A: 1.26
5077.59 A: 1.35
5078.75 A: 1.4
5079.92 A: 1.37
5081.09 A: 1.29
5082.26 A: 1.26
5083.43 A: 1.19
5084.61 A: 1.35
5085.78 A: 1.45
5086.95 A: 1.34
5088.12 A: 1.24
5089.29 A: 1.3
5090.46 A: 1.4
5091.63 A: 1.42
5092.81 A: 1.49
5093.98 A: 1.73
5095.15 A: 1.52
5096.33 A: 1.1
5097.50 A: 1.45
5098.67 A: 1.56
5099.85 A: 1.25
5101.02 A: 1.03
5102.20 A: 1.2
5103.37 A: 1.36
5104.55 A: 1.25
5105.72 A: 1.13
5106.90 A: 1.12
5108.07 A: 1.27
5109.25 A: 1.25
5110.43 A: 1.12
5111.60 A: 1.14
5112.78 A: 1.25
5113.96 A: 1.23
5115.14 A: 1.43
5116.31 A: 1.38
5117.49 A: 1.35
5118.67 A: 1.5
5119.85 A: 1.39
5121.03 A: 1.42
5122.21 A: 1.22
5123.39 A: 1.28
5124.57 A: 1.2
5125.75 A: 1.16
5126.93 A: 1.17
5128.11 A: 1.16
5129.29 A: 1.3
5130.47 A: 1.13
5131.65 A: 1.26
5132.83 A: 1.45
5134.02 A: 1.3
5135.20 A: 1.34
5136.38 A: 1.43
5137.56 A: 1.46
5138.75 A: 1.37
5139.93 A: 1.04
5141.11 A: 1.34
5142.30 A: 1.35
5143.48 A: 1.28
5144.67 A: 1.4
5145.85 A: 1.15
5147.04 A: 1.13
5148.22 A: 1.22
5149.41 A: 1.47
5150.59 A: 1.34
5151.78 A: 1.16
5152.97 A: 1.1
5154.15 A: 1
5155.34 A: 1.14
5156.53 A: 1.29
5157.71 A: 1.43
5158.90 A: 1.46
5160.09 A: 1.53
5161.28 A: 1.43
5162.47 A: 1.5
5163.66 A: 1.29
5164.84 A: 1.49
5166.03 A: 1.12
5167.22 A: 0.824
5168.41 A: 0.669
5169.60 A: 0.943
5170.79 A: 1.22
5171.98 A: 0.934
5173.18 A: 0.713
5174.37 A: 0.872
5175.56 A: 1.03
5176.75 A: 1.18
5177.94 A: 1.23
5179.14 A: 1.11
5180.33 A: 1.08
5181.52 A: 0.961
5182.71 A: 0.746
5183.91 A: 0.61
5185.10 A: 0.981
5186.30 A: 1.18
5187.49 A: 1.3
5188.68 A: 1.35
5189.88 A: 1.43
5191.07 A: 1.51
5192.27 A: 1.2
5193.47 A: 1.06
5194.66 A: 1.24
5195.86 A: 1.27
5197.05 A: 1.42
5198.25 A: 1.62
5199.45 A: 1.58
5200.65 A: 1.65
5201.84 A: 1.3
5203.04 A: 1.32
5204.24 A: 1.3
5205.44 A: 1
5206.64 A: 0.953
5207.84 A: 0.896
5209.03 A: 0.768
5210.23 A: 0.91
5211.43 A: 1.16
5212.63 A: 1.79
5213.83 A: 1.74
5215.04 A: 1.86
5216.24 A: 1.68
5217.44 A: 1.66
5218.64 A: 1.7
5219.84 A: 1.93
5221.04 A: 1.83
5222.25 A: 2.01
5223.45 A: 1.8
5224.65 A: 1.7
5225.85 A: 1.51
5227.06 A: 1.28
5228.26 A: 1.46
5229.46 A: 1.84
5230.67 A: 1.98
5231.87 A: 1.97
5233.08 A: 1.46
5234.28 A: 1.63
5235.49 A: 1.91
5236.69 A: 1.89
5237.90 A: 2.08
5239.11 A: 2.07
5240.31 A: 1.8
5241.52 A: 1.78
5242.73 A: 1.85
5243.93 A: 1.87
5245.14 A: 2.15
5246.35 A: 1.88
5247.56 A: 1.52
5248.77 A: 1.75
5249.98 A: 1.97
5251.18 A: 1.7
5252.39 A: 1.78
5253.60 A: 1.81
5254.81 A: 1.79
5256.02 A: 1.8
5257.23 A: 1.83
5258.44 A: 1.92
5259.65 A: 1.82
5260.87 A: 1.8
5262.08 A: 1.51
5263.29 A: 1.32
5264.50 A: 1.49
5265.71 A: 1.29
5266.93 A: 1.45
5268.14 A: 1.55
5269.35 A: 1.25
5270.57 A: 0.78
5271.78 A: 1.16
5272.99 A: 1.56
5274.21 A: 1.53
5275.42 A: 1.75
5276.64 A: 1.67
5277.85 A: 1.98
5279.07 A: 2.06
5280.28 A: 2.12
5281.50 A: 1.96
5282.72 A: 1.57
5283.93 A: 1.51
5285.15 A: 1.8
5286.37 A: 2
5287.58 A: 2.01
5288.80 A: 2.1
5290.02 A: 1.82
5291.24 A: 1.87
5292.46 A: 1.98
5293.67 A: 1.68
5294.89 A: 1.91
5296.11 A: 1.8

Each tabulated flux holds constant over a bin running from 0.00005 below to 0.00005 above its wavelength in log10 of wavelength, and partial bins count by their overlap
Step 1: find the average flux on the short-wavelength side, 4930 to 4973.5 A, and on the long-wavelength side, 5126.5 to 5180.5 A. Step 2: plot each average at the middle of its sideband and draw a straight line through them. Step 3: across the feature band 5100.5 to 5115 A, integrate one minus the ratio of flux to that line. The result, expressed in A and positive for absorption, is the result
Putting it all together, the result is 1.1 A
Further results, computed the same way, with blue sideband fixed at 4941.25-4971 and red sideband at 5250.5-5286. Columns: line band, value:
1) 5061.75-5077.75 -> 2.6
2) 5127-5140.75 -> 2.8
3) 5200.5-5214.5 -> 3.5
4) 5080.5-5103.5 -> 3.8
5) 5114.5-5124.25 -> 1.5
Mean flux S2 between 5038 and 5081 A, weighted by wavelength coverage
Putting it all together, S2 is 1.39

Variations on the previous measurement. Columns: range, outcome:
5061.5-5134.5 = 1.31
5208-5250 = 1.71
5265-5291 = 1.67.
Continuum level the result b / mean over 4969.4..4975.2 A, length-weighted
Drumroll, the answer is 1.66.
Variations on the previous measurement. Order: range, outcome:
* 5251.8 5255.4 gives 1.79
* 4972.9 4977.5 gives 1.66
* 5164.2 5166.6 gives 1.31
